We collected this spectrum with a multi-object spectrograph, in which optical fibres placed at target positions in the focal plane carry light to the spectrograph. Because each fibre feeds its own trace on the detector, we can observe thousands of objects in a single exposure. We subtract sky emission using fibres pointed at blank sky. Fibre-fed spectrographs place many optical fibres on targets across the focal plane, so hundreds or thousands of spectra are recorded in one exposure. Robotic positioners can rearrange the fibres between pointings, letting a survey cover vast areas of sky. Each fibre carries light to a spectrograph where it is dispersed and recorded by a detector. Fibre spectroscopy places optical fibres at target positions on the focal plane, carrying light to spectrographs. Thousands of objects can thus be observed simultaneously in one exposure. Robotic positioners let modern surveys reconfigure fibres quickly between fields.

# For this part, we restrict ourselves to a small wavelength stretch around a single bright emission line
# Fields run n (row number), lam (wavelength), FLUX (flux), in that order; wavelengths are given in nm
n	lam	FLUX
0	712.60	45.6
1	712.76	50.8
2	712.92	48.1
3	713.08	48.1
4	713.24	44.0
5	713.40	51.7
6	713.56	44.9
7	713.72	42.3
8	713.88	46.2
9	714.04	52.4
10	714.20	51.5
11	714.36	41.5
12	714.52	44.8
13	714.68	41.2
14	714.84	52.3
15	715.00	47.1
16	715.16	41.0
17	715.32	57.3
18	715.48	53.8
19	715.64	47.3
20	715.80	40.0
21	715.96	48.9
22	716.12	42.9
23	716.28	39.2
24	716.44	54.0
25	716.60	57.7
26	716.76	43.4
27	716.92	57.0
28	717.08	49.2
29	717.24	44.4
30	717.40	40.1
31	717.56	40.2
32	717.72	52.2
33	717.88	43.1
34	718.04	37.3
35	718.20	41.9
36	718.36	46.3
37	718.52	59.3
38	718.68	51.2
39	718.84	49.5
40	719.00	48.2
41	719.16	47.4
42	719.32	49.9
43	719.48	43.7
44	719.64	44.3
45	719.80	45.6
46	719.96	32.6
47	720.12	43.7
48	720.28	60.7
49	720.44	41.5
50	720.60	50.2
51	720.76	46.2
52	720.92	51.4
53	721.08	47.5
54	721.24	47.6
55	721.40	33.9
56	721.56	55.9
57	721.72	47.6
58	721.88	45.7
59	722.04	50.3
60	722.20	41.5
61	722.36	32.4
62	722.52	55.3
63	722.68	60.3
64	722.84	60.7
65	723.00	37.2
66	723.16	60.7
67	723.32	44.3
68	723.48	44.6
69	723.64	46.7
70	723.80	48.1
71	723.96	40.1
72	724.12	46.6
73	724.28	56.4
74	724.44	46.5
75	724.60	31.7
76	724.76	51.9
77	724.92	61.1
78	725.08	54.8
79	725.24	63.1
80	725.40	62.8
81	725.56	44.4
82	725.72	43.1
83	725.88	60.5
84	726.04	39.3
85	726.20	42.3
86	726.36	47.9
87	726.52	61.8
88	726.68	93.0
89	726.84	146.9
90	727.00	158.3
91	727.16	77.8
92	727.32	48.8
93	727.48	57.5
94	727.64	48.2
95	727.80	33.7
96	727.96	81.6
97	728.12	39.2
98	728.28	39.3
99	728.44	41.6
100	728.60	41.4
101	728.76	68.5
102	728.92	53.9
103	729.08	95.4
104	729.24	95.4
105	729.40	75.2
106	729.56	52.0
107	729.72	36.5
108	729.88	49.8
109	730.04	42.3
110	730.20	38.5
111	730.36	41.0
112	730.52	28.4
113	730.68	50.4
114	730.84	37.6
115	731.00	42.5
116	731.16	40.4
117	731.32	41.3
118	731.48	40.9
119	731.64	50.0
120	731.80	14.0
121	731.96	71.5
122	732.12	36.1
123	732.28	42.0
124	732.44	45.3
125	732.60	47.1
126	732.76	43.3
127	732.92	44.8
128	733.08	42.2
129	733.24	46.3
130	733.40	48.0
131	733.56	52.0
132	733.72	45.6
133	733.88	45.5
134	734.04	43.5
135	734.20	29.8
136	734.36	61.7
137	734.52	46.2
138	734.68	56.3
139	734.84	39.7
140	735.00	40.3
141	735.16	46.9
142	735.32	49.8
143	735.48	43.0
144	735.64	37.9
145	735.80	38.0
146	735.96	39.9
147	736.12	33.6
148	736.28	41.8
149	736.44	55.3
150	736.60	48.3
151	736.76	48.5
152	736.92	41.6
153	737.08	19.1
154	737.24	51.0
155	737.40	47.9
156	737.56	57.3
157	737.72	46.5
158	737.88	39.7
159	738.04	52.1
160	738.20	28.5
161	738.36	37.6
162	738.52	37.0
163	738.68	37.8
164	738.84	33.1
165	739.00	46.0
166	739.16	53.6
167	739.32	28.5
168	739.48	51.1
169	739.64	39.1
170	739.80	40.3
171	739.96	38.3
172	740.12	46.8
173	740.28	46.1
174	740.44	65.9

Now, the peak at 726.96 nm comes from H-alpha 6563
